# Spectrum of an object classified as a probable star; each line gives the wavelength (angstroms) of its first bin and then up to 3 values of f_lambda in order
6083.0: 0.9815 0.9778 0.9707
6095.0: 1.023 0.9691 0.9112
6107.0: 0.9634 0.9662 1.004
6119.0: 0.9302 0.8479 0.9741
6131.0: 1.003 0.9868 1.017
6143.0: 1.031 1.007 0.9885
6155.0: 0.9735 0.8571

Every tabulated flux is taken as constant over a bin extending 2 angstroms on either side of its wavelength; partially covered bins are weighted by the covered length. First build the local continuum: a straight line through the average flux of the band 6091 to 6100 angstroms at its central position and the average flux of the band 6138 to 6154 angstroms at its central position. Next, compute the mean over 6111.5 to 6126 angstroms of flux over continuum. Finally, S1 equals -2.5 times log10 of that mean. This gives 0.07 mag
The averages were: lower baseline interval 0.993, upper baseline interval 1.01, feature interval 0.935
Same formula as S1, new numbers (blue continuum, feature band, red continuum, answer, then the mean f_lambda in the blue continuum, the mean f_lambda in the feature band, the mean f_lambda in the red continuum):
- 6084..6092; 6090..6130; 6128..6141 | 0.034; 0.976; 0.957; 1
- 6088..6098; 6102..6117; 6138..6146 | 0.042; 0.992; 0.965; 1.02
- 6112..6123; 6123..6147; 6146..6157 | -0.025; 0.945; 0.99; 0.988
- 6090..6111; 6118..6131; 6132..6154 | 0.067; 0.967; 0.93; 1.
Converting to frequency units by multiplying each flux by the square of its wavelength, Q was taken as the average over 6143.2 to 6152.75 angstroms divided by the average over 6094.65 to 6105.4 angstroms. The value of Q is 1.1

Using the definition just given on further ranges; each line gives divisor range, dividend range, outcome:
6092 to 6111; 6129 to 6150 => 1.06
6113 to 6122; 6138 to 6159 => 1.05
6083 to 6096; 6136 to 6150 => 1.05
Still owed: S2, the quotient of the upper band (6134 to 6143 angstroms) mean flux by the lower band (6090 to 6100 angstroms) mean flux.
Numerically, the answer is 1.0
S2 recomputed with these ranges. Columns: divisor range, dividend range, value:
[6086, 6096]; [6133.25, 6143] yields 1.02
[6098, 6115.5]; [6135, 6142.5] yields 1.06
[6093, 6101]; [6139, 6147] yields 1.03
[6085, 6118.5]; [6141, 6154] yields 1.04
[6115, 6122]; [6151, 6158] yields 1.02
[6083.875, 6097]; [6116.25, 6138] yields 0.96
